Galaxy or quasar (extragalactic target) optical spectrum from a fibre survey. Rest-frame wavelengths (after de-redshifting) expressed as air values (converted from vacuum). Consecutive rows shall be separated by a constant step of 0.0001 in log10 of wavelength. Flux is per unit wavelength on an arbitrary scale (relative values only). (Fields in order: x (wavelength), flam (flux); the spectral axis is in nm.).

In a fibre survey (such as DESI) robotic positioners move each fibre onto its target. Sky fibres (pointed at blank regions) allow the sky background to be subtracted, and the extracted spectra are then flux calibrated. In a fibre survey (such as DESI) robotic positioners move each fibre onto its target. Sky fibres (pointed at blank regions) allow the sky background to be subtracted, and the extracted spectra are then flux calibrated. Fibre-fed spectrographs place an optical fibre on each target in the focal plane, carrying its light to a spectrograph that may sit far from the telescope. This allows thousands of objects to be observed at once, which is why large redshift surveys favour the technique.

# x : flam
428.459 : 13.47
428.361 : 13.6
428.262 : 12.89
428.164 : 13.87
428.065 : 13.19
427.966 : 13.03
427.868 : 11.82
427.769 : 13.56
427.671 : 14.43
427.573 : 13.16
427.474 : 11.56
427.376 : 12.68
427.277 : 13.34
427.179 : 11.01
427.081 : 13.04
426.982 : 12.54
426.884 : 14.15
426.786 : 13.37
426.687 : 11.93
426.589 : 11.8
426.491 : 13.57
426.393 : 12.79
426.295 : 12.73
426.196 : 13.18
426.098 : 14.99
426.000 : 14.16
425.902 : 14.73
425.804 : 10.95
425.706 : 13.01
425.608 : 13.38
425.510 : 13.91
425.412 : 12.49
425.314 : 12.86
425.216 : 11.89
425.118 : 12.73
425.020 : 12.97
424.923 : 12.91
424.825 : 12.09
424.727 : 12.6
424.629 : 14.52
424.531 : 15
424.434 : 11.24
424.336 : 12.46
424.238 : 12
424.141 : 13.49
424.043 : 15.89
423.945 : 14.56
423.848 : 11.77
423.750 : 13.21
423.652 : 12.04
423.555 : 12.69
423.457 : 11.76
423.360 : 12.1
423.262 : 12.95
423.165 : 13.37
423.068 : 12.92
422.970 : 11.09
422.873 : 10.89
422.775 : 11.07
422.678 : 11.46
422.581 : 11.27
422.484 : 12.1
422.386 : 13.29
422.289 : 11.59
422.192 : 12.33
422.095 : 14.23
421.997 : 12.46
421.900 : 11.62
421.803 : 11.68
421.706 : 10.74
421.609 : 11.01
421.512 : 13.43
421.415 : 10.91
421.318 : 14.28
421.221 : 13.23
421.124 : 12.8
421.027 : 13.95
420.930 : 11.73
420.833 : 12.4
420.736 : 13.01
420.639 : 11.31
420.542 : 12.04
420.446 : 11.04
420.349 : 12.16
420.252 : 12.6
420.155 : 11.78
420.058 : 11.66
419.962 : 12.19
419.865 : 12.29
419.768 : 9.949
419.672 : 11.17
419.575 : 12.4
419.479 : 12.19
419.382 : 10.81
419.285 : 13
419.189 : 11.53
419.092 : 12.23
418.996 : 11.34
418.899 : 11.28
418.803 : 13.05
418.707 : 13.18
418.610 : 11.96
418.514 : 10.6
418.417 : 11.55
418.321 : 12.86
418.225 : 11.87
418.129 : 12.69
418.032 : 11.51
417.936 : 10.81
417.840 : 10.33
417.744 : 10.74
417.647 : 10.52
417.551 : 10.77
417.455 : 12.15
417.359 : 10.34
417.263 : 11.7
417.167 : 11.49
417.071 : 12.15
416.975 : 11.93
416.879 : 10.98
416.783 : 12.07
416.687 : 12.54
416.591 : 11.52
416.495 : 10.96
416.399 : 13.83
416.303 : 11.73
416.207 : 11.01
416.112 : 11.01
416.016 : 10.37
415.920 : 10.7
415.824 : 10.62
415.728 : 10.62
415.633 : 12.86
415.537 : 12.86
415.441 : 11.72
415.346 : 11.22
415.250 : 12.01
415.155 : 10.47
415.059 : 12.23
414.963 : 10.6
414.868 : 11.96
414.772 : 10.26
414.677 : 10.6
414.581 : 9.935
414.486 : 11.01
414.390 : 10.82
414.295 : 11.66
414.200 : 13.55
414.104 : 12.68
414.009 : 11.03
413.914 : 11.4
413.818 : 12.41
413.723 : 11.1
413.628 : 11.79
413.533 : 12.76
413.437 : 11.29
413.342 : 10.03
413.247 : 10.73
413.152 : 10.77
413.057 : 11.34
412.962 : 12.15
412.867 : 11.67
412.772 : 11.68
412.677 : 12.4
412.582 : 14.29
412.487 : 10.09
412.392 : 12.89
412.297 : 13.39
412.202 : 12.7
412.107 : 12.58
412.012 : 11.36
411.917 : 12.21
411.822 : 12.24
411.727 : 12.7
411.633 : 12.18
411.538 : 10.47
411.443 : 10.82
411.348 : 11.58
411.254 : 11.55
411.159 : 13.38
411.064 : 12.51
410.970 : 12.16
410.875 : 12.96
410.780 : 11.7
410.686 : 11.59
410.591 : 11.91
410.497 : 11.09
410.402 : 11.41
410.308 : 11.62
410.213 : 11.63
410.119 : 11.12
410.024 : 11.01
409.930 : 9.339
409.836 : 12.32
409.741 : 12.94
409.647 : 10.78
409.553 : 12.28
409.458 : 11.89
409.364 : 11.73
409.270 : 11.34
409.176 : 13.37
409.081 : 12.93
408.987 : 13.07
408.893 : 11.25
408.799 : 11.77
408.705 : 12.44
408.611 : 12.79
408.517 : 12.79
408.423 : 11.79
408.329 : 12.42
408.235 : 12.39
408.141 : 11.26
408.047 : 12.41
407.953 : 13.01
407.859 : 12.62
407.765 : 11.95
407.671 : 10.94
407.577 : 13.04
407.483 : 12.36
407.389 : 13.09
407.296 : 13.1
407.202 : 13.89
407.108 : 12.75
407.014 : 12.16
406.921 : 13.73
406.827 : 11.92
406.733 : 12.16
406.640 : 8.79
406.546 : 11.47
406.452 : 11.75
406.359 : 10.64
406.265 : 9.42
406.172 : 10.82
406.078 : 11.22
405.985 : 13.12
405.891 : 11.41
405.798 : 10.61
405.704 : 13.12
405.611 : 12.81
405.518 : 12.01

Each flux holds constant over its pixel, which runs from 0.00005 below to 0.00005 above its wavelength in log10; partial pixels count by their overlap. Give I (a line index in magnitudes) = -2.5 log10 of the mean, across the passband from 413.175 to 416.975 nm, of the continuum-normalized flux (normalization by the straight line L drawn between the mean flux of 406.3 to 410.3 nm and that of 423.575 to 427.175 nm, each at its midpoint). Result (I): 0.09 mag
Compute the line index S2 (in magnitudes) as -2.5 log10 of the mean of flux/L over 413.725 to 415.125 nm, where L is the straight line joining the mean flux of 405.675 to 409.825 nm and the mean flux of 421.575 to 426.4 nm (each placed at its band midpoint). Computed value 0.08 mag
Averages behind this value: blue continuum 12.1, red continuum 12.7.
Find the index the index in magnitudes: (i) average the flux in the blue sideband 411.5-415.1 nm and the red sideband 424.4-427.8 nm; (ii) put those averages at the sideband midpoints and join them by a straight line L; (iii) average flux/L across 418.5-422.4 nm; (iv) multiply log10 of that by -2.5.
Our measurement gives 0.03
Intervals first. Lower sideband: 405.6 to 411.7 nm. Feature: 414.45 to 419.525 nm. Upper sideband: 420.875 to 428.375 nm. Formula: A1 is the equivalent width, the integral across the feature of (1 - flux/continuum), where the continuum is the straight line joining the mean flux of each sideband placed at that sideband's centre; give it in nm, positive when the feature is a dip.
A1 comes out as 0.35 nm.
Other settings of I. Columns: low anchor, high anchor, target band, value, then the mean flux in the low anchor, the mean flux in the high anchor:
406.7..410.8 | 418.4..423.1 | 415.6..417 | 0.05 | 12.1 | 12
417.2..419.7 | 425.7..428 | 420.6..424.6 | -0.02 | 11.6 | 13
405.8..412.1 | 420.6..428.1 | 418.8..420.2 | 0.06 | 11.9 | 12.7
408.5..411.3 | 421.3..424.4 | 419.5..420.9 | 0.04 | 11.9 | 12.4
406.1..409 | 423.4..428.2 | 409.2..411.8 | 0.04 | 12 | 13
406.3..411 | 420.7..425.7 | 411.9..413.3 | 0.01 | 12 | 12.6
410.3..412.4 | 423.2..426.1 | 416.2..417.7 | 0.08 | 12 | 13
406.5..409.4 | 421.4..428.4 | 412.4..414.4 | 0.06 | 12.3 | 12.7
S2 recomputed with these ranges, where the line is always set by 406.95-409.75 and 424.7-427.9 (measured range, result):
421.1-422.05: 0.05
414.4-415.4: 0.14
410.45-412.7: 0.03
